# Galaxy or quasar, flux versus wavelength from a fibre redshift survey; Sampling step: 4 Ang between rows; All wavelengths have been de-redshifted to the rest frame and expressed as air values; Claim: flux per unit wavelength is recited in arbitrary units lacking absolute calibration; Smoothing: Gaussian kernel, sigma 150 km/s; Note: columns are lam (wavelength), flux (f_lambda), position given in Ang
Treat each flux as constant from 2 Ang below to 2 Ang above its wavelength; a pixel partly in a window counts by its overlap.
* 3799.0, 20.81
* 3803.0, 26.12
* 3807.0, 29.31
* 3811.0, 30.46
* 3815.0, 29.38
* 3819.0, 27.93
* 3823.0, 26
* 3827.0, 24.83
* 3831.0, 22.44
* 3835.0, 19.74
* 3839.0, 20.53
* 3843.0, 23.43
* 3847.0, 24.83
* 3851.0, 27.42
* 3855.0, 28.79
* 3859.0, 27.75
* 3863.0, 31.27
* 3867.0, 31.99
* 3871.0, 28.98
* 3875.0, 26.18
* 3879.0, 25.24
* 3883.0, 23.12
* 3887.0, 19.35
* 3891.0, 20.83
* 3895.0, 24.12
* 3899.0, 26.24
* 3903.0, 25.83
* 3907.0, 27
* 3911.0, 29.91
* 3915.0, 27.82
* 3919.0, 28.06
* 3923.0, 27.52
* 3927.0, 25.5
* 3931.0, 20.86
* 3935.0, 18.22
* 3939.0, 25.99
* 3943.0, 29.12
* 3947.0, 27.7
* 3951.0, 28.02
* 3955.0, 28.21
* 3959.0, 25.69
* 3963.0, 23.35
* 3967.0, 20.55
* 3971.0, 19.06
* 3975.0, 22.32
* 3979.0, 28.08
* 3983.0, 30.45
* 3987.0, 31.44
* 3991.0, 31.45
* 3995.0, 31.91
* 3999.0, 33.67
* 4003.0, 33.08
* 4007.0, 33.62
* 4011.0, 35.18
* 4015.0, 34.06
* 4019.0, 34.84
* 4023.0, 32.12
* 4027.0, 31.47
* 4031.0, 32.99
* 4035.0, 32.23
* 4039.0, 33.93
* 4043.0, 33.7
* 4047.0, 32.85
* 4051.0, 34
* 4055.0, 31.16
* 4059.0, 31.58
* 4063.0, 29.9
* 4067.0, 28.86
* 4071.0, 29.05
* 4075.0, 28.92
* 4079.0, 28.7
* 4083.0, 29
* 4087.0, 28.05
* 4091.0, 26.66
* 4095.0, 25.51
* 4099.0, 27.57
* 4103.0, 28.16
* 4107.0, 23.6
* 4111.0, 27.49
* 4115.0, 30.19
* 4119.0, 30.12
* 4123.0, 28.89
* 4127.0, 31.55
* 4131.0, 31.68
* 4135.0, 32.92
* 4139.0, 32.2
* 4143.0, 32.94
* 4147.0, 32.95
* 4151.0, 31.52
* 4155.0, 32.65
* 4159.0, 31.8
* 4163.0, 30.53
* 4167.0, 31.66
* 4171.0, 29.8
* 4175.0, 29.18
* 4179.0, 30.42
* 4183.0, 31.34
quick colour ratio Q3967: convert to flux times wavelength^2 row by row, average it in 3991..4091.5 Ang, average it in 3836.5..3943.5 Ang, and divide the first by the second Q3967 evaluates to 1.33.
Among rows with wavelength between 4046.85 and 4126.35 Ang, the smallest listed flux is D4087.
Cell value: 23.6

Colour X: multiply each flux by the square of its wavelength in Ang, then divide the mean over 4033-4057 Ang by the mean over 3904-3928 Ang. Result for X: 1.27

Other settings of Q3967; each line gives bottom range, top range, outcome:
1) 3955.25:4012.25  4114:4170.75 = 1.20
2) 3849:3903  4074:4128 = 1.20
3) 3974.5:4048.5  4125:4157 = 1.07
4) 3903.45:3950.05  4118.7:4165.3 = 1.35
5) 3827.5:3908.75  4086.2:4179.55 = 1.35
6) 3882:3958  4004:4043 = 1.38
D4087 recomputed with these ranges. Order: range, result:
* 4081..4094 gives 26.66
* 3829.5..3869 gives 19.74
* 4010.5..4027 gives 31.47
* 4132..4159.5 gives 31.52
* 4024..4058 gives 31.16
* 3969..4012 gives 19.06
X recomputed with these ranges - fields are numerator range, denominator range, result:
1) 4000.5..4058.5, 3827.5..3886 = 1.41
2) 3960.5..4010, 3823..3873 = 1.17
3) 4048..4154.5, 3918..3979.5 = 1.30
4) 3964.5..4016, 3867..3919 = 1.20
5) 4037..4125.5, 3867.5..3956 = 1.25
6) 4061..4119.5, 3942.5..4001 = 1.09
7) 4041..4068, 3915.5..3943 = 1.36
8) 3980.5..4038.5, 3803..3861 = 1.38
